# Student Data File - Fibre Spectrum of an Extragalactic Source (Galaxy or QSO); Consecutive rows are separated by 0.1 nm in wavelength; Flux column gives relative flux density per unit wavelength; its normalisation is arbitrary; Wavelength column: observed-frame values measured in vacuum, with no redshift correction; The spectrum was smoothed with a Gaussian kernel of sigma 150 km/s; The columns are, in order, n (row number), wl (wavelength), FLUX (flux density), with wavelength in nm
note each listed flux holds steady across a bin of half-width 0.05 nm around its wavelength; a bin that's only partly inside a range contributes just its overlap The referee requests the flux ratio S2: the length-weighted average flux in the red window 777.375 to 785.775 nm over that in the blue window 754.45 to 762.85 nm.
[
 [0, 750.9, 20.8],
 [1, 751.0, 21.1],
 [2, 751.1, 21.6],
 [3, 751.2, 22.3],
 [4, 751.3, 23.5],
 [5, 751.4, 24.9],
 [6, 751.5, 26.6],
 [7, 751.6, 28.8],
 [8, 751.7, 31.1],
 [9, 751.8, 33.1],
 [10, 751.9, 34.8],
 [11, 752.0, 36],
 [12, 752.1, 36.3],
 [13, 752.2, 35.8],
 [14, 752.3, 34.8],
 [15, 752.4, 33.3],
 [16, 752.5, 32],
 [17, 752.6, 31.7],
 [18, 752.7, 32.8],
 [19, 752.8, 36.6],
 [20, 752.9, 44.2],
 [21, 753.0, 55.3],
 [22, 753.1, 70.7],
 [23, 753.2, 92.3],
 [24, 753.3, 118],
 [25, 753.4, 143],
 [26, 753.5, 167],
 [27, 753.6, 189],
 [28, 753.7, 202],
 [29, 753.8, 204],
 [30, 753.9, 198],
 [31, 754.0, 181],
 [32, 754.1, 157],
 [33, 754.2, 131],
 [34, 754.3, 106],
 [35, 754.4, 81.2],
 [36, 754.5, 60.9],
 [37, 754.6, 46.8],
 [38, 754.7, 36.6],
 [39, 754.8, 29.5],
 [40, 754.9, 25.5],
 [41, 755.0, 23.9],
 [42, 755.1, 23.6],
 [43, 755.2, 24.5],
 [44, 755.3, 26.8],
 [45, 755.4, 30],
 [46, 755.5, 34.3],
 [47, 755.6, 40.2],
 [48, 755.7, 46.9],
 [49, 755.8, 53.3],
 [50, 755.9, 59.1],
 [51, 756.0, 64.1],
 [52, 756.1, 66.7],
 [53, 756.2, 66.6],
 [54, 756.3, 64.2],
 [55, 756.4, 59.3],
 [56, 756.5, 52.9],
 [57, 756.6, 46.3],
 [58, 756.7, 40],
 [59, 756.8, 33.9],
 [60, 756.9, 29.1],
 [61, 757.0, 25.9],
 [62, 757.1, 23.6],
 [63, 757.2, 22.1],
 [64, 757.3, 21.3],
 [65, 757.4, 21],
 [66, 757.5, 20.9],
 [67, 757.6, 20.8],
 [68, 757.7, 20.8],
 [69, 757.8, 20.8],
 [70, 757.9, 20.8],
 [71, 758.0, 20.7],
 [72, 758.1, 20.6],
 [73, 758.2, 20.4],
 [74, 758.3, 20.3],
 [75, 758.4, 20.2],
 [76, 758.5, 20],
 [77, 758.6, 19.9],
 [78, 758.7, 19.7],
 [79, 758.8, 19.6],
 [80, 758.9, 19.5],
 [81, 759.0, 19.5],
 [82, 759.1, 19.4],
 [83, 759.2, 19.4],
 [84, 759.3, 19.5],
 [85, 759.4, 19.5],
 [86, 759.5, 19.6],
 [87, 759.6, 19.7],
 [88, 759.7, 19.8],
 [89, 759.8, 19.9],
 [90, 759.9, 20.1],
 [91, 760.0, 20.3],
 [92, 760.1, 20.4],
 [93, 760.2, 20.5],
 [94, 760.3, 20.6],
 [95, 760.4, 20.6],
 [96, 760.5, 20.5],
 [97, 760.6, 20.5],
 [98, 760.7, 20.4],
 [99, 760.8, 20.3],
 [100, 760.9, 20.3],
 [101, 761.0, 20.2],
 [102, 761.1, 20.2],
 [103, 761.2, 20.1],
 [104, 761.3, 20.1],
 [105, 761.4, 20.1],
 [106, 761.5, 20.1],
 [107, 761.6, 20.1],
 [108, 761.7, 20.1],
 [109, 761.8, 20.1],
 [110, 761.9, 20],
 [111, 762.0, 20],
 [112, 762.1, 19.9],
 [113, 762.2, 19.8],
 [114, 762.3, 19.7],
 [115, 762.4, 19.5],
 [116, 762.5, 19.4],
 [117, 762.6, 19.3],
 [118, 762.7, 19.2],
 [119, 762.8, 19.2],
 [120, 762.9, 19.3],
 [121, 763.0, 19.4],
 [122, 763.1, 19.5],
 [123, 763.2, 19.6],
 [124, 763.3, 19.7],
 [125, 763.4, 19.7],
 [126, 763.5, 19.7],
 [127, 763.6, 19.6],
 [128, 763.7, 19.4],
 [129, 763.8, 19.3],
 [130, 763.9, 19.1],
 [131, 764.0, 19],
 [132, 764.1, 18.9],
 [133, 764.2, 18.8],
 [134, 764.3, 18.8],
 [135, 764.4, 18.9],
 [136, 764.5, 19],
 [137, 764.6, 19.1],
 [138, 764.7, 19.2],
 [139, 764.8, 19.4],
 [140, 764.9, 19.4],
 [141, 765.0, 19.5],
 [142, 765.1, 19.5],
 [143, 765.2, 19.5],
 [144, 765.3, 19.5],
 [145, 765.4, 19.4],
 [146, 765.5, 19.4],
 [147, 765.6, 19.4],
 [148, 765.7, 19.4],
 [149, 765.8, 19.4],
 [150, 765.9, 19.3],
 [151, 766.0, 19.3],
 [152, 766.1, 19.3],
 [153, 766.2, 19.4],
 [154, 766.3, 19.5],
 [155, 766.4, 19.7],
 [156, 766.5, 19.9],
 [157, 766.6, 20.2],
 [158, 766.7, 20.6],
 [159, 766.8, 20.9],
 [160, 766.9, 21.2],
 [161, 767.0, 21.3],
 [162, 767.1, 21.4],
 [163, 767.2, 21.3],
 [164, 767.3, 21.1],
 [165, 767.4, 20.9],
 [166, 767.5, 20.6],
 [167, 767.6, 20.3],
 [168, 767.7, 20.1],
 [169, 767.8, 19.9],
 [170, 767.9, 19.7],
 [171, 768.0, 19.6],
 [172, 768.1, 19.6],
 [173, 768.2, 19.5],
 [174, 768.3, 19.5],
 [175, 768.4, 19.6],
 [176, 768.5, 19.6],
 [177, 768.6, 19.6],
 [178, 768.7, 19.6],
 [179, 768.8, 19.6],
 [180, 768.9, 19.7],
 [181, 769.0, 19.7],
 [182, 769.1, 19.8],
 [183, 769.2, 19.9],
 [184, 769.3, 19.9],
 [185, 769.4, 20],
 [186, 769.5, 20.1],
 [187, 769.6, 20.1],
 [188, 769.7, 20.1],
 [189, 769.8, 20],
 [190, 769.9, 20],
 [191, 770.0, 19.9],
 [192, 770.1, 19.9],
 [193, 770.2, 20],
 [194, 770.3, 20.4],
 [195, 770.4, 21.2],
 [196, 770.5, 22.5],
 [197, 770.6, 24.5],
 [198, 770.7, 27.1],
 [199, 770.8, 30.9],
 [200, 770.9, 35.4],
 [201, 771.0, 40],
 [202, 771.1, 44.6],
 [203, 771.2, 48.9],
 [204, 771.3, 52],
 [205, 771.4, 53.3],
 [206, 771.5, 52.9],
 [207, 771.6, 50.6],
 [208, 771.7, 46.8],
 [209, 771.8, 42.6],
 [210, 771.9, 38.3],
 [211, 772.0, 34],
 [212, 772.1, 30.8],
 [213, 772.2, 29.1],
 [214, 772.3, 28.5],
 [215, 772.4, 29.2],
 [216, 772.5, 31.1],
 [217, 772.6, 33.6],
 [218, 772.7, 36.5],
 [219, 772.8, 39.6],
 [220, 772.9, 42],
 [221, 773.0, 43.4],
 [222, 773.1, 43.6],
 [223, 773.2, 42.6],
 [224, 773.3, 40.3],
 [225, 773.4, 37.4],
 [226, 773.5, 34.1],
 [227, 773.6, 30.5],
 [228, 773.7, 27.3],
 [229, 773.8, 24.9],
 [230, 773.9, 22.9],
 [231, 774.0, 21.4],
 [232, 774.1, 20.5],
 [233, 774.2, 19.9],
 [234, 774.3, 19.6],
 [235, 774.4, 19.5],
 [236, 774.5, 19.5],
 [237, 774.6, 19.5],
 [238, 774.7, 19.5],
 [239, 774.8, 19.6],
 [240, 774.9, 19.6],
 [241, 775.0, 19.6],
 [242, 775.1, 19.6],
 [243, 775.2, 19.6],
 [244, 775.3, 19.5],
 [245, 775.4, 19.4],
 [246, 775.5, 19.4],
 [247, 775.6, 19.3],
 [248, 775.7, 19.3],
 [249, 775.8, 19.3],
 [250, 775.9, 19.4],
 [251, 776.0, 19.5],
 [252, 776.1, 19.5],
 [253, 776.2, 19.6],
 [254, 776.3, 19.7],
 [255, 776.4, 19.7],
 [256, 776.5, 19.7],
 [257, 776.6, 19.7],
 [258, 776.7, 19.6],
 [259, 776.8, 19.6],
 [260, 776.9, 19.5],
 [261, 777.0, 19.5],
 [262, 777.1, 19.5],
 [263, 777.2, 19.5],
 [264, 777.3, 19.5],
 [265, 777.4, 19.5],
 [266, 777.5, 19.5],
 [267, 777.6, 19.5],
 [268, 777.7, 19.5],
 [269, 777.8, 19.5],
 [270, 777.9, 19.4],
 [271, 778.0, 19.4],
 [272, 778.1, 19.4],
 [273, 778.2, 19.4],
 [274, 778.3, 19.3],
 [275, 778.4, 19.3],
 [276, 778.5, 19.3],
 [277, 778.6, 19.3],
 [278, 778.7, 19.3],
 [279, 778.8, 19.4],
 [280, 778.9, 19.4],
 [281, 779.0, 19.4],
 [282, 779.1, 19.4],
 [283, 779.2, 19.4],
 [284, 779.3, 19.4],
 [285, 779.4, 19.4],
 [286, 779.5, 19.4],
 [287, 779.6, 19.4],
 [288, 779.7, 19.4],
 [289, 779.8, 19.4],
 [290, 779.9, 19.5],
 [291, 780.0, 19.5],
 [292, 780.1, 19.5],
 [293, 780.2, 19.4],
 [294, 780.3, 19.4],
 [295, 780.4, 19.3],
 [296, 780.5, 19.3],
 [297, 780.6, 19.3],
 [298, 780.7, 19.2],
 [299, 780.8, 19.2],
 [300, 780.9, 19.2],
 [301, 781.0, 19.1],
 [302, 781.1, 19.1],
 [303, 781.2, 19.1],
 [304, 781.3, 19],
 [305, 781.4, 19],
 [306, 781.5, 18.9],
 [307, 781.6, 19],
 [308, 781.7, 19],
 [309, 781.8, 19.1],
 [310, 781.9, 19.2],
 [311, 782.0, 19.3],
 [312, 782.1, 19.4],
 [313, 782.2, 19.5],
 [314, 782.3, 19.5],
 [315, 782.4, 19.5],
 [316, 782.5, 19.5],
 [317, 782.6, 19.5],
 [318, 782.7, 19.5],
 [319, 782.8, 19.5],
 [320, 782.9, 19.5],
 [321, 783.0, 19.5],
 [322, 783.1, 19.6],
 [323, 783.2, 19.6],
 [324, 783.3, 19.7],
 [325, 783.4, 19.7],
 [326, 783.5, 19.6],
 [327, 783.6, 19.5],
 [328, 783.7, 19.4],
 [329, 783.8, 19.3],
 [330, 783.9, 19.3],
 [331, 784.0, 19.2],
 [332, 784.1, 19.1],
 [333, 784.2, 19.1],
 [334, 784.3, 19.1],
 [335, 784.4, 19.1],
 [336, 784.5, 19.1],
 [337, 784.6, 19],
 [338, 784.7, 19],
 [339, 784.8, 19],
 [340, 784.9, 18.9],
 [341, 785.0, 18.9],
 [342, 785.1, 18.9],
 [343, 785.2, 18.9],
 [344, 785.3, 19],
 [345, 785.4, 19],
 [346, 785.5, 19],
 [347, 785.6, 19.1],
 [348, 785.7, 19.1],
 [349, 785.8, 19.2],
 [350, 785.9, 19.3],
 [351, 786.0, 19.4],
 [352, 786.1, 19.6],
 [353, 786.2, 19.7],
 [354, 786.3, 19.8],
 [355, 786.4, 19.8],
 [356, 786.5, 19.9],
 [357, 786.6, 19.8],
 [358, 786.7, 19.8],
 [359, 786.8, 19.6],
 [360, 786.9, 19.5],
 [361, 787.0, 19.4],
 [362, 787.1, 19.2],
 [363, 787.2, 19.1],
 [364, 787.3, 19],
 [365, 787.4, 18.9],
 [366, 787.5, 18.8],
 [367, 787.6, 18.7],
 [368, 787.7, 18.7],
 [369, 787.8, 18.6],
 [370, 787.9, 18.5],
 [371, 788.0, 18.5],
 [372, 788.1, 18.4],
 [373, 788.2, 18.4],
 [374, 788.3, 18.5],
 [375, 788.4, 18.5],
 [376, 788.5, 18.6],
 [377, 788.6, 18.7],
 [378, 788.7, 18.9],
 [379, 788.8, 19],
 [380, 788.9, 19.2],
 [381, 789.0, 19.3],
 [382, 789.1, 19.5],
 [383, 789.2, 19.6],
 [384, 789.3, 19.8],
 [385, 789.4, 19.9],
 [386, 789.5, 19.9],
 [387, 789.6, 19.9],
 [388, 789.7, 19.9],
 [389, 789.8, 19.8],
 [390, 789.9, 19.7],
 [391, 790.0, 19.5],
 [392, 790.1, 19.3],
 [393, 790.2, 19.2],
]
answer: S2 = 0.71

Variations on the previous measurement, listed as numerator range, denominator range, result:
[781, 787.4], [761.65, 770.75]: 0.97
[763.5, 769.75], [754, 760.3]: 0.53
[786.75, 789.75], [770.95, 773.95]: 0.50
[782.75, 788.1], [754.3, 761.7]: 0.65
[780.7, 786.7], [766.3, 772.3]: 0.74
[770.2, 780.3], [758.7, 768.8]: 1.29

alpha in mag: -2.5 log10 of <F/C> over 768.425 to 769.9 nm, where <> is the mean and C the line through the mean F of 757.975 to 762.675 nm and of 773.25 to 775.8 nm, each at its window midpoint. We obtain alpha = 0.10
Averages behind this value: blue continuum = 20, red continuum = 22.8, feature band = 19.8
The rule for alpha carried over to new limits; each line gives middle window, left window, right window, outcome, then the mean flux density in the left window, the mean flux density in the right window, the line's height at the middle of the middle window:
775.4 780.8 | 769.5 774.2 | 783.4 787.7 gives 0.33 mag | 32.7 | 19.2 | 26.5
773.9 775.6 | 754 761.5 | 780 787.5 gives 0.23 mag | 34.4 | 19.3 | 24.5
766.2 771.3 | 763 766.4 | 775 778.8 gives -0.17 mag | 19.3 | 19.5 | 19.4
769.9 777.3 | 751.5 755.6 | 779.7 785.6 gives 0.29 mag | 72.5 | 19.3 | 35.8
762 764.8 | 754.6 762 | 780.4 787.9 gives 0.31 mag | 27.5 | 19.3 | 25.8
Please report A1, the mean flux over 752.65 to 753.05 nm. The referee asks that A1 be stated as 42.2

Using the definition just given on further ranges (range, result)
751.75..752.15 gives 35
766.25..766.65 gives 19.8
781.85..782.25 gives 19.4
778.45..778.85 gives 19.3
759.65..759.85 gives 19.9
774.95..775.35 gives 19.6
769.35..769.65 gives 20.1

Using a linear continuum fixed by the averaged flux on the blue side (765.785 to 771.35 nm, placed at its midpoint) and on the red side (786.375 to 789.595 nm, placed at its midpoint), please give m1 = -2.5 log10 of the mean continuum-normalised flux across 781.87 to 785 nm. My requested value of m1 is 0.03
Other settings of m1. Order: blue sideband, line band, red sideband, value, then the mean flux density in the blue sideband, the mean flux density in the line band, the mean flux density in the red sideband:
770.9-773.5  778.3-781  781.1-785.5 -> 0.323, 40.2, 19.4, 19.2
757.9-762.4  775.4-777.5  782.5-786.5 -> 0.002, 20.1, 19.5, 19.3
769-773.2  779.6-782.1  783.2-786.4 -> 0.190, 32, 19.2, 19.2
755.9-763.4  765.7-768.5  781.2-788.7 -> 0.152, 24.8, 20.1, 19.2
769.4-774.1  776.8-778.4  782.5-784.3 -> 0.315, 32.7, 19.5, 19.4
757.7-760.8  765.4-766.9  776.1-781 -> 0.007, 20.1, 19.7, 19.4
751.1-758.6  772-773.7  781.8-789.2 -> -0.049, 54.9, 35.5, 19.2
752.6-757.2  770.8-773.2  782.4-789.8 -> 0.092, 73.3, 40.1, 19.2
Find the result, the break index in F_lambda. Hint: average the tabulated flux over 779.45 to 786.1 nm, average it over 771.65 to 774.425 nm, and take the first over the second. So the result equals 0.6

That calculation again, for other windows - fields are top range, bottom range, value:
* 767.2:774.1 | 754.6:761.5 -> 1.02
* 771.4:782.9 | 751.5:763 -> 0.55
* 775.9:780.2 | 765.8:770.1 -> 0.97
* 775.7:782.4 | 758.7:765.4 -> 0.98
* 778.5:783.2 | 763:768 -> 0.98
